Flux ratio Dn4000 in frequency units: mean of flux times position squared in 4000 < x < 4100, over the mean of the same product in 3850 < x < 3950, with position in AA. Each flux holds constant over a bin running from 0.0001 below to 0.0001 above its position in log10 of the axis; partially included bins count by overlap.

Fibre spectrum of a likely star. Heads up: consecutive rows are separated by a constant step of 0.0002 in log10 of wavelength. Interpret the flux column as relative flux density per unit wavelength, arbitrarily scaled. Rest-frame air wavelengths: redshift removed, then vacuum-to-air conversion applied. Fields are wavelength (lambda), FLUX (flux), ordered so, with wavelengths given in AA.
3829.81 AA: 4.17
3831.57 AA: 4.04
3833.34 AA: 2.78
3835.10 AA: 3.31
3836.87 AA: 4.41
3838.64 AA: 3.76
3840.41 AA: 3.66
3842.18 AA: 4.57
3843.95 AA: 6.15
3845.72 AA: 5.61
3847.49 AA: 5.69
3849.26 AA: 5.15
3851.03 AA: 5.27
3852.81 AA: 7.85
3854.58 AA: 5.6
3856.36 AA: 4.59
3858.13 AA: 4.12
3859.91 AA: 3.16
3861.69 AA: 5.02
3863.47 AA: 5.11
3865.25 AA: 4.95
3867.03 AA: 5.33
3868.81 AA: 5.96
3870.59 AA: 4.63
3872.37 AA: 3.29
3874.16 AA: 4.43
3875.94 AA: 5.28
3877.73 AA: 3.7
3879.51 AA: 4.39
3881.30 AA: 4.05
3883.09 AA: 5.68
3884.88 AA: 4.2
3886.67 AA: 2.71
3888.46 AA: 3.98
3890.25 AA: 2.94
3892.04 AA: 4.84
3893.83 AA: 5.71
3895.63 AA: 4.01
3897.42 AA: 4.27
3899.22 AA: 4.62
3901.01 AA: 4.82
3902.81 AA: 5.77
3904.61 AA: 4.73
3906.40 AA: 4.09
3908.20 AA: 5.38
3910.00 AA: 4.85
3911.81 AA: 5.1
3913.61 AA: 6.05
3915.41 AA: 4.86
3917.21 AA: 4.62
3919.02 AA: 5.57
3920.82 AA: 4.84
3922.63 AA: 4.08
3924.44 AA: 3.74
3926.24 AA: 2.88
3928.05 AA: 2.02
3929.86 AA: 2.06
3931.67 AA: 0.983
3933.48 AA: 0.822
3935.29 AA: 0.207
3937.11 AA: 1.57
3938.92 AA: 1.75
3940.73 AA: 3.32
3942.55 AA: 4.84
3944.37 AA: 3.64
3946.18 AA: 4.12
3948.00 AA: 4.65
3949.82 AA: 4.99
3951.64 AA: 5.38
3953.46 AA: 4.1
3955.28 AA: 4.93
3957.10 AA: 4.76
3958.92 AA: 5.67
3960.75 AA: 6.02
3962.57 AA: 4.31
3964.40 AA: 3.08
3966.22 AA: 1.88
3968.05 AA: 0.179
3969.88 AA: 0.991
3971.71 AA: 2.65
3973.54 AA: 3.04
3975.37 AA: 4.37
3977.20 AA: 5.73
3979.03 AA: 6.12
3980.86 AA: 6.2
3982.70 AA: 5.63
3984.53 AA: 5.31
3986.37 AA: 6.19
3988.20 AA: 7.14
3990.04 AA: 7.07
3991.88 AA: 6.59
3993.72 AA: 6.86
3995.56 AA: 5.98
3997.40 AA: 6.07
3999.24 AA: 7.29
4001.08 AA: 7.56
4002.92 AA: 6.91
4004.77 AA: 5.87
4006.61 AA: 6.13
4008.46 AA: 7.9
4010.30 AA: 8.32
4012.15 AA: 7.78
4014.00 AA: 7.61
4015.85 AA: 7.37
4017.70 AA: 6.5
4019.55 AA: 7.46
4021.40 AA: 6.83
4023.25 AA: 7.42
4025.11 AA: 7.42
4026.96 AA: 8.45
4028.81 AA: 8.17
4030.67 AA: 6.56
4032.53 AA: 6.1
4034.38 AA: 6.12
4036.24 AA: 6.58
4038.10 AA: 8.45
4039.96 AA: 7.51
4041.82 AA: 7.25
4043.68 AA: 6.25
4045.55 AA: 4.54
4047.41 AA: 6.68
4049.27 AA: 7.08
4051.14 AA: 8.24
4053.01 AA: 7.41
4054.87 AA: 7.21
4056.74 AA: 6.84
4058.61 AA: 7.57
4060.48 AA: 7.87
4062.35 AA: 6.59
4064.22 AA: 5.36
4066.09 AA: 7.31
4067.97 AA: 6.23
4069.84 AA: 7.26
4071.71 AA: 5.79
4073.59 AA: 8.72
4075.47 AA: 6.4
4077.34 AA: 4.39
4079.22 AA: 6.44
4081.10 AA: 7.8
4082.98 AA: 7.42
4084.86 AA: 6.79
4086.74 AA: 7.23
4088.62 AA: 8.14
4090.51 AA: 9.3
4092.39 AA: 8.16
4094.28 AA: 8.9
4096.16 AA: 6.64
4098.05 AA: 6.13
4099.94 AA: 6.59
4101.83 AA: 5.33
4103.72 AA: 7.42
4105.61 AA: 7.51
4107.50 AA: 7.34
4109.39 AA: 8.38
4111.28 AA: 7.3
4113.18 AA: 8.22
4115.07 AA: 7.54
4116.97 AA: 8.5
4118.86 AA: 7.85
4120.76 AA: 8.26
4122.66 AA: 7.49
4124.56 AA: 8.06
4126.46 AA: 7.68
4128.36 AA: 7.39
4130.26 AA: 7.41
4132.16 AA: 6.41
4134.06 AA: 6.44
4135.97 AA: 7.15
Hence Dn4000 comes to 1.83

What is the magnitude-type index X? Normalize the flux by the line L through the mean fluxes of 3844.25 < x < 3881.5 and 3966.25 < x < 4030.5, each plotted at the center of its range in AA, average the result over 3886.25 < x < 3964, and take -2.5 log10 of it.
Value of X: 0.33 mag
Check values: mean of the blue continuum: 4.95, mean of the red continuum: 6.16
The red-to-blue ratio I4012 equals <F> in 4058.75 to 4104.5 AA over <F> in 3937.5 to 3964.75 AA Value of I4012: 1.6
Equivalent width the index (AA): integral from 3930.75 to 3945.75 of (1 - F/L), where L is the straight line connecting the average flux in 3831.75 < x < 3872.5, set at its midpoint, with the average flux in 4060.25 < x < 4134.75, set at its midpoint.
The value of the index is 9.2 AA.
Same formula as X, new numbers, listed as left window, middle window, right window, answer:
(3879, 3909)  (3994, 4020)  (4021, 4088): -0.13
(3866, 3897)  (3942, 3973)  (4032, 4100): 0.37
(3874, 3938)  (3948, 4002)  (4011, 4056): 0.14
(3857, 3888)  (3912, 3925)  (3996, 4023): 0.10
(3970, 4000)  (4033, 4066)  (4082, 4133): -0.05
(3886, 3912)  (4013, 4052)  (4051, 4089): -0.11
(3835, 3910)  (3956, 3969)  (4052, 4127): 0.48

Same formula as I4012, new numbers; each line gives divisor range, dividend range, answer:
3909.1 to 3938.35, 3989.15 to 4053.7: 2.09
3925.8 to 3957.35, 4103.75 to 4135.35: 2.42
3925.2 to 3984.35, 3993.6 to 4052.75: 1.98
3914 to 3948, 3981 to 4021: 2.14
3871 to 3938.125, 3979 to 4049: 1.73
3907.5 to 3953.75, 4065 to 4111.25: 1.94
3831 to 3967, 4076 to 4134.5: 1.72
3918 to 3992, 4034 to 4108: 1.77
